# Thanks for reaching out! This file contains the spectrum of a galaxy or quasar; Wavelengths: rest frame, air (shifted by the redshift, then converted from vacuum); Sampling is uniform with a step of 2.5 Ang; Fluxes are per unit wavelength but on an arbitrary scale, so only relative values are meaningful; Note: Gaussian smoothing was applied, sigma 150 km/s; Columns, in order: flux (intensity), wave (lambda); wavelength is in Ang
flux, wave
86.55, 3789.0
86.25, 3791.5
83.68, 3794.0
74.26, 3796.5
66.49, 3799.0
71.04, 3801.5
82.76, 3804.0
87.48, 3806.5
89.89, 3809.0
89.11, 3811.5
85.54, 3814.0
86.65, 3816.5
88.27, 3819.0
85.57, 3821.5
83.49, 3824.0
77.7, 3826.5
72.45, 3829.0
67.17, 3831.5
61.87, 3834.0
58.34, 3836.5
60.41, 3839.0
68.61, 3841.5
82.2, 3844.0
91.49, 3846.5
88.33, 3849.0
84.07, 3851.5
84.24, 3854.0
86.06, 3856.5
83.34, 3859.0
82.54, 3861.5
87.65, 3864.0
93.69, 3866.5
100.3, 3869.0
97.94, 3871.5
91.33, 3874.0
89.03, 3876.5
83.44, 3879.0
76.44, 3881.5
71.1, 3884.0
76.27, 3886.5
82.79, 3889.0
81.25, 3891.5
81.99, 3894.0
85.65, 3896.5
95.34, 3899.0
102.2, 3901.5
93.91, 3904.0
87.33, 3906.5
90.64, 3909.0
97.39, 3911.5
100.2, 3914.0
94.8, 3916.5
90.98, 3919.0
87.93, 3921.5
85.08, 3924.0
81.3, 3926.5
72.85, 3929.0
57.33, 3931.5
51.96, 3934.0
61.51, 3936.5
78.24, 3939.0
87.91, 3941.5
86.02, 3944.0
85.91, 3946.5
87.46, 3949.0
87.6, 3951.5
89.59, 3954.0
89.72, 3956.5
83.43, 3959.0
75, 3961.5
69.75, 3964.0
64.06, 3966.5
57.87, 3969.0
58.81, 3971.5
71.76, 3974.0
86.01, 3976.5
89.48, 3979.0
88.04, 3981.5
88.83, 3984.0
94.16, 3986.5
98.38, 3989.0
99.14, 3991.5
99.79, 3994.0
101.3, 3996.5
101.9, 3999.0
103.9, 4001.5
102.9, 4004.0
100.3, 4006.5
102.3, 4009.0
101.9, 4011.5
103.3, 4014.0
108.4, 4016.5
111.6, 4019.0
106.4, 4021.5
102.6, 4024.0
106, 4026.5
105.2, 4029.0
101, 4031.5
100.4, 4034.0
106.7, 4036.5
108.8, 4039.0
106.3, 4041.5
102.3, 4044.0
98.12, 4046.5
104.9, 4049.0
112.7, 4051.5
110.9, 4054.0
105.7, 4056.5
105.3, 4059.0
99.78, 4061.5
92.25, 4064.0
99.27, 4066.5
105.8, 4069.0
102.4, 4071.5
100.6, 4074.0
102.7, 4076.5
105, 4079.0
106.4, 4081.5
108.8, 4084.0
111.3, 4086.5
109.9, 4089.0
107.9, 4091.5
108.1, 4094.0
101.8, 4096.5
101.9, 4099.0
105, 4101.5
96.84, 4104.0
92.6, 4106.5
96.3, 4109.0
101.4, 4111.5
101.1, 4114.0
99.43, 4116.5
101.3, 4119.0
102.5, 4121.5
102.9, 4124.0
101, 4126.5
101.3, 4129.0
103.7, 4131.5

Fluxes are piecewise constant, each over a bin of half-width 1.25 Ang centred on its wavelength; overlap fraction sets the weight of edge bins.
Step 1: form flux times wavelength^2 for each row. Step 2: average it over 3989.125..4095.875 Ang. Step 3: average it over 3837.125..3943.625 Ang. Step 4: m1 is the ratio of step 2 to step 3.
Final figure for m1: 1.3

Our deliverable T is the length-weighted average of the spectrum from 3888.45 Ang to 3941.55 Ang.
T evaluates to 84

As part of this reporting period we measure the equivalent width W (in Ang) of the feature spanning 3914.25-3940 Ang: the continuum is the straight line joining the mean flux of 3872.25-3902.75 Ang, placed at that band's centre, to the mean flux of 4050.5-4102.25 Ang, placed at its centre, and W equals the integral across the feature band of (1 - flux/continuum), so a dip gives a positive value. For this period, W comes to 3.44 Ang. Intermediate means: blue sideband 85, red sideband 105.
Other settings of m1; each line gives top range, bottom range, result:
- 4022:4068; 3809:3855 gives 1.47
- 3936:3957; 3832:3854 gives 1.19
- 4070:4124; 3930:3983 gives 1.44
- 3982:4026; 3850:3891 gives 1.27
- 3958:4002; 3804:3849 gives 1.16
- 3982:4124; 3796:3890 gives 1.41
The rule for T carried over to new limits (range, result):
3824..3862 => 76.7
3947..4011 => 87.8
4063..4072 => 99.9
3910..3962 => 82.6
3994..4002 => 102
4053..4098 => 105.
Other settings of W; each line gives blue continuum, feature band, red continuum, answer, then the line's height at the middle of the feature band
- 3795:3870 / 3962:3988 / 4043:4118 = 4.6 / 93.6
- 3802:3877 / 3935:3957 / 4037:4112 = 2.2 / 92.3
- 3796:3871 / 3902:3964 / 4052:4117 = 4.3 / 89.8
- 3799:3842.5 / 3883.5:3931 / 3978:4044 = 0.6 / 88.3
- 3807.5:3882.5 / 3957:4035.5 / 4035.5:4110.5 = 3.2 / 96.7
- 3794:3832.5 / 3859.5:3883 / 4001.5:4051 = -0.4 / 87.1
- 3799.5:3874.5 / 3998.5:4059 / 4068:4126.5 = -4.5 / 97.5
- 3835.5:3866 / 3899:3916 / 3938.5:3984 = -3.2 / 80.2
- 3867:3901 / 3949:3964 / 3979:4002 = 1.5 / 93.3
